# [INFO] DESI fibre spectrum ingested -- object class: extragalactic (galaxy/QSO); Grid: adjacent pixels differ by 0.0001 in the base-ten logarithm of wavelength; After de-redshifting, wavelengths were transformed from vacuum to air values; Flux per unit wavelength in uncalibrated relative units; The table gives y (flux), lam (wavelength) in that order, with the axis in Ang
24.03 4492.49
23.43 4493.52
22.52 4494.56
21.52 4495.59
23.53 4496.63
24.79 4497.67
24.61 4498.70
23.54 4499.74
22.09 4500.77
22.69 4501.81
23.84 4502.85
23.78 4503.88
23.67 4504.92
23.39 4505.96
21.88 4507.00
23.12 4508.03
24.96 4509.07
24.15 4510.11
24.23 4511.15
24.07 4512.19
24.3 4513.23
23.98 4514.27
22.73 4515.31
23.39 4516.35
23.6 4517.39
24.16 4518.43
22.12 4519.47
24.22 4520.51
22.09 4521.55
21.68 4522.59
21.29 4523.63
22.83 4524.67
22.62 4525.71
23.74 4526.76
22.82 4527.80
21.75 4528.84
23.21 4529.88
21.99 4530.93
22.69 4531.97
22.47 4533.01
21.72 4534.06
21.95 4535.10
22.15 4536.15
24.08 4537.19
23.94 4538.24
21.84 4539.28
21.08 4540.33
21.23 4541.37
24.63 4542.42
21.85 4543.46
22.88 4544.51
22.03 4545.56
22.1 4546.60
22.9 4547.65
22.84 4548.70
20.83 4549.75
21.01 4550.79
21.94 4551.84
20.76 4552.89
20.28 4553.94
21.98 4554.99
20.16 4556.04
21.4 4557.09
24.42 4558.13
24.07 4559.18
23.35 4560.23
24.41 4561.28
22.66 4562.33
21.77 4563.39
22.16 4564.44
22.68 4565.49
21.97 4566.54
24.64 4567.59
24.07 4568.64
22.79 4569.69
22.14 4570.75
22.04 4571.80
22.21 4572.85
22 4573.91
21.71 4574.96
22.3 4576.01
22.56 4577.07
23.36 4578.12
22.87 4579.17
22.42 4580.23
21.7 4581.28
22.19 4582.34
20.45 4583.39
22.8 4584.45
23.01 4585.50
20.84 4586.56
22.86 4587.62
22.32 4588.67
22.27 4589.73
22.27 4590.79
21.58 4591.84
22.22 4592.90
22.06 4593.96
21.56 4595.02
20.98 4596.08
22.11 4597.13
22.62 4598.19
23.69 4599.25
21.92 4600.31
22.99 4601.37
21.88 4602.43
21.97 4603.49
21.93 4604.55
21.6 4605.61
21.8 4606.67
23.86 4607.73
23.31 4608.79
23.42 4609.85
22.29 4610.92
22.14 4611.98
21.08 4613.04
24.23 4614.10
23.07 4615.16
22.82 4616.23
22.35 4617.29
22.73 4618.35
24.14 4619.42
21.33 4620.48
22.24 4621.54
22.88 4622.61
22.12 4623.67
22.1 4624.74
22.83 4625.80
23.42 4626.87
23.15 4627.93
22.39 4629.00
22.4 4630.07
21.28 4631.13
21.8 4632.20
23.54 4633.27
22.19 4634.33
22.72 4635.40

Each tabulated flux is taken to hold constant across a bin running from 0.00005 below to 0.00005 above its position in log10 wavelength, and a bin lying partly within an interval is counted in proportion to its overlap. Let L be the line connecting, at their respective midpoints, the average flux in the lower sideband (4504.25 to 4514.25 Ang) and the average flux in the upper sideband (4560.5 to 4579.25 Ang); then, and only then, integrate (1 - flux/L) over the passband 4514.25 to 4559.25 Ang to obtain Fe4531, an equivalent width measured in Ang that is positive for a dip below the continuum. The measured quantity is 1.67 Ang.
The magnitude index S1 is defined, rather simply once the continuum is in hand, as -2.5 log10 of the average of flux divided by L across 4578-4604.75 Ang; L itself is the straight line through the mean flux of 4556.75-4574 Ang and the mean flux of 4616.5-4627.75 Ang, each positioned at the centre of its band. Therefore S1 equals 0.03 mag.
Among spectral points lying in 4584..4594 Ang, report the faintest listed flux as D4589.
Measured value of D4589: 20.84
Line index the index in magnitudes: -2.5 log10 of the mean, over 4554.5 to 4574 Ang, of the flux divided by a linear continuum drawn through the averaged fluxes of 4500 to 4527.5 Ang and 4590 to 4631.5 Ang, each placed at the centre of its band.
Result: 0.006 mag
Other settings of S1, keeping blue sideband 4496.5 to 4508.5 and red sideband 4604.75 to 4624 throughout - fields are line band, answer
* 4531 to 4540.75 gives 0.04 mag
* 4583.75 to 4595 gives 0.03 mag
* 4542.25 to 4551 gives 0.04 mag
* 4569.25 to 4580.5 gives 0.03 mag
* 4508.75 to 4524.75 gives 0.00 mag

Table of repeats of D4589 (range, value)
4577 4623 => 20.45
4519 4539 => 21.29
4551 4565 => 20.16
